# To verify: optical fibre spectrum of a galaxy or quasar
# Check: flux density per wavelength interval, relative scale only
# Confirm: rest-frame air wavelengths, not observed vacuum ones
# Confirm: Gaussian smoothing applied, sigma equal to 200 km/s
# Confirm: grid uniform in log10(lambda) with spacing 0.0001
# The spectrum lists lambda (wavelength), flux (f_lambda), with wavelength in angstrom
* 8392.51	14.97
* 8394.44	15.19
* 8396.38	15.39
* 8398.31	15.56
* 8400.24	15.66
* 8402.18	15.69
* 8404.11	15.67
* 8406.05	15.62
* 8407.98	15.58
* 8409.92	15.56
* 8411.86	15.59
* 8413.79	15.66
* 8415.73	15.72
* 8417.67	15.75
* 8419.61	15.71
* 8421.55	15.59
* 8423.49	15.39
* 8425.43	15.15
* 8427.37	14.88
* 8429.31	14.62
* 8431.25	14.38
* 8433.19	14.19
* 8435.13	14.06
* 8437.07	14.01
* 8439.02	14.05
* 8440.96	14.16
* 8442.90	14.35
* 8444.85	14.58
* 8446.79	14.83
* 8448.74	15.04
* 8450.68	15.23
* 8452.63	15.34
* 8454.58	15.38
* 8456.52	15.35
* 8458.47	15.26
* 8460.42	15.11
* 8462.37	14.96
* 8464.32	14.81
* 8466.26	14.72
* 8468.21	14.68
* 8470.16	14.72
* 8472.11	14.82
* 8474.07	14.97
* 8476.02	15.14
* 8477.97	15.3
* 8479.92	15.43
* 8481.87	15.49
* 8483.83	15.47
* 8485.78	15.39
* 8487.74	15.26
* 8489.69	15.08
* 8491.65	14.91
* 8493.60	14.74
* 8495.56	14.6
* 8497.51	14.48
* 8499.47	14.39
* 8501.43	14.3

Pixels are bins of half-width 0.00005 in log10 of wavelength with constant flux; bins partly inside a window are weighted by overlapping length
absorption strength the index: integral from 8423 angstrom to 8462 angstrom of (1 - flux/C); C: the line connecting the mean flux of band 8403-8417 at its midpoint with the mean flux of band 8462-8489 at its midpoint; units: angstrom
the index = 1.5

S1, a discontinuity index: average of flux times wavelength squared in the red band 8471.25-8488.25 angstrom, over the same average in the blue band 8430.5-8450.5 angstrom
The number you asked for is 1.1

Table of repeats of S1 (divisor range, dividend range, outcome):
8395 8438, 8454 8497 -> 1.00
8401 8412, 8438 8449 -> 0.93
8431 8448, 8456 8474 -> 1.05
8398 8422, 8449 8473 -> 0.97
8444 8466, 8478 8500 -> 1.01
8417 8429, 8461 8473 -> 0.97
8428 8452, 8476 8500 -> 1.05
